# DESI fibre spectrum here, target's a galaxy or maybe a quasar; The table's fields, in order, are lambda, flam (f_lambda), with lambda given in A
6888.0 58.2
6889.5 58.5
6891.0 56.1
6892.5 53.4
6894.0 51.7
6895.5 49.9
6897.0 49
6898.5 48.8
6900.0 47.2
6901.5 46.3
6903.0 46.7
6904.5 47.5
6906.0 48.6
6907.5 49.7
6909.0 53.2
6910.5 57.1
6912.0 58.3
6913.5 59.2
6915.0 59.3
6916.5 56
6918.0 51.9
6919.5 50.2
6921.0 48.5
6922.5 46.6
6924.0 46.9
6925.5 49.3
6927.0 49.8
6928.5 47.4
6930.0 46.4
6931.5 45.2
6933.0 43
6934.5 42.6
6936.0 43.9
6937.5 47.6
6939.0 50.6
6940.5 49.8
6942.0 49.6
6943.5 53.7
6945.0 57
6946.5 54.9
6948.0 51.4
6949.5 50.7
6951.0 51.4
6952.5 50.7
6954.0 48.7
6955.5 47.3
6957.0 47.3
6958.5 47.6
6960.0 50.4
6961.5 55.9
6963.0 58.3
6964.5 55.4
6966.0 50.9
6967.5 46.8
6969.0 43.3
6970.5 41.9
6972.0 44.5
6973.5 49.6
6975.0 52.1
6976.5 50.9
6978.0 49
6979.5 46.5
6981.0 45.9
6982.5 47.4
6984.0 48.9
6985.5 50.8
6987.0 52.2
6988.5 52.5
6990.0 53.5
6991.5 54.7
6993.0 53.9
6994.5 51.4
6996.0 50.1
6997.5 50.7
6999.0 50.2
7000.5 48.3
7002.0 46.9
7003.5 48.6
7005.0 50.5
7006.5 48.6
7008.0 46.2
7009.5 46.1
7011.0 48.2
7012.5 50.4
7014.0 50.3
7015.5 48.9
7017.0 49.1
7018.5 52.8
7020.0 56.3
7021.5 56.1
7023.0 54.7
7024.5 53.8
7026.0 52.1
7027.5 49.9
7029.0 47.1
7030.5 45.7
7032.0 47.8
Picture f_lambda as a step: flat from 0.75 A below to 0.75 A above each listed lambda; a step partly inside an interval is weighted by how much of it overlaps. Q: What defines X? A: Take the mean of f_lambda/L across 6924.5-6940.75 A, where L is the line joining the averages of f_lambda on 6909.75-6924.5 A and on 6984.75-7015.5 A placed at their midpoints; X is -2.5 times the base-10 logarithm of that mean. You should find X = 0.13 mag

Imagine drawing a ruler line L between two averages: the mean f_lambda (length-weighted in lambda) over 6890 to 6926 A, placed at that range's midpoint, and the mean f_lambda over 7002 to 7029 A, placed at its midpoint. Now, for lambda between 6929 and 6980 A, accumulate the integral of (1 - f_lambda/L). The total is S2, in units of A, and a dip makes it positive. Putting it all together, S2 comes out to 1.7 A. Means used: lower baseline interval 51.4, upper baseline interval 50.5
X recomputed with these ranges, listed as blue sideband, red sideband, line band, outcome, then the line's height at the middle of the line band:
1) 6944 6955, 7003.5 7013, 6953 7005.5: 0.01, 50.1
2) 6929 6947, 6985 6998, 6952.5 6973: 0.02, 50.3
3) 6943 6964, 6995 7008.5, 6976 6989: 0.02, 50.1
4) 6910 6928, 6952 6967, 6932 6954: 0.04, 51.8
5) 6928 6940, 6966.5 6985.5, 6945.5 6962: -0.09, 46.6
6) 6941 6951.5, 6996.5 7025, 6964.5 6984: 0.08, 51.6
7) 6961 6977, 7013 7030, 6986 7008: 0.00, 50.9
